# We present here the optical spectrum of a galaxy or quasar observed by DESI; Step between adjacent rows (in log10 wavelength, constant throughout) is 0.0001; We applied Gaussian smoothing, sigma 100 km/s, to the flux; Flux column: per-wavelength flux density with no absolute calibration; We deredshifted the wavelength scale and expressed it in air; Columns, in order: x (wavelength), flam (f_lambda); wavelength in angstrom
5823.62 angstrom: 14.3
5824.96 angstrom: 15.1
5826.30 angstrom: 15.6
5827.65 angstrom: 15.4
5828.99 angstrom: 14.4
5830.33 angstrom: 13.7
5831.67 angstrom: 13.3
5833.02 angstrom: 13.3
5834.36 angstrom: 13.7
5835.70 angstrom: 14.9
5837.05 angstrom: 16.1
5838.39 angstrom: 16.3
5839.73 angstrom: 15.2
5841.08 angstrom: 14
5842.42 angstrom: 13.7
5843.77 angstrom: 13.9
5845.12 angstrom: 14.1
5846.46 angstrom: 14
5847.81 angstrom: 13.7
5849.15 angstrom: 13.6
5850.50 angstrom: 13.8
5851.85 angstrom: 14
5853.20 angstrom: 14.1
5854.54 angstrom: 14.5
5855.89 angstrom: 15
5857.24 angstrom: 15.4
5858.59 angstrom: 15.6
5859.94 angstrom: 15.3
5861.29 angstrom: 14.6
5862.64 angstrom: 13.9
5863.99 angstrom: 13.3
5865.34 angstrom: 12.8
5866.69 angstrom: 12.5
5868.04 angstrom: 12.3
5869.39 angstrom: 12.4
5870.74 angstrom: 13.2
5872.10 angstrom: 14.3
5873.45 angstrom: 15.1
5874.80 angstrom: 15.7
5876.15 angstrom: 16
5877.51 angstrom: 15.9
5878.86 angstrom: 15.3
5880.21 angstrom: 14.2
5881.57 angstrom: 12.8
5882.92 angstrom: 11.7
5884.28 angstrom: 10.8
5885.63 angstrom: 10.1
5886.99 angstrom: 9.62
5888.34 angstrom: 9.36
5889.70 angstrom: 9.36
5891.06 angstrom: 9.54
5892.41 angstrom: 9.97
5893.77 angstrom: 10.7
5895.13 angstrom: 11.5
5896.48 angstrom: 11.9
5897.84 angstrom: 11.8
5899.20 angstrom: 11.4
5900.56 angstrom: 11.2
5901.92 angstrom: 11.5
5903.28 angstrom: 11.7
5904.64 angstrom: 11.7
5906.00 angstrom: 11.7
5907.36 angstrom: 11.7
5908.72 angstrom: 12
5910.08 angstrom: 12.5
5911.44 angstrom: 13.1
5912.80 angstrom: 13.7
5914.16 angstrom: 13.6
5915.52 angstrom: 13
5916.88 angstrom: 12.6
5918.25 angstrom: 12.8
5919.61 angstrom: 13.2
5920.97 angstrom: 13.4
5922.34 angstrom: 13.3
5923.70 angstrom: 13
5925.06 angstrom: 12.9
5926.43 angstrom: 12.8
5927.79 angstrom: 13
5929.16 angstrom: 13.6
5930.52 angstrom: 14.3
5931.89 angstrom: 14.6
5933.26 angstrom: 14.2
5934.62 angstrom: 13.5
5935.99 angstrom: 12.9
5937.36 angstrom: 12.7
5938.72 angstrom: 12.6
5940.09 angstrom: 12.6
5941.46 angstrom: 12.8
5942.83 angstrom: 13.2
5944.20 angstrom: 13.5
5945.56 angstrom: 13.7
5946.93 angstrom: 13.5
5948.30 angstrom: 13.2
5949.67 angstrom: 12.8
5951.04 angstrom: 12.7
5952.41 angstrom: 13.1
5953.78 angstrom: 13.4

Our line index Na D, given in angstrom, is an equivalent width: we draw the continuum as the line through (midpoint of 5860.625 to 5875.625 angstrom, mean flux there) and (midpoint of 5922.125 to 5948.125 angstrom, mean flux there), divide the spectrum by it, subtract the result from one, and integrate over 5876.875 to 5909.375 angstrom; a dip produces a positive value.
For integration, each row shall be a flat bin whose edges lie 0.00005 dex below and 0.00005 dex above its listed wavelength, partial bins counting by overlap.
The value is 4.8 angstrom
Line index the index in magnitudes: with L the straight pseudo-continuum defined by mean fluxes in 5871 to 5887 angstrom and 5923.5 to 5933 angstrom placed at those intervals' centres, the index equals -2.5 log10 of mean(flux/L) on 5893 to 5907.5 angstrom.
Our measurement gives 0.18 mag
